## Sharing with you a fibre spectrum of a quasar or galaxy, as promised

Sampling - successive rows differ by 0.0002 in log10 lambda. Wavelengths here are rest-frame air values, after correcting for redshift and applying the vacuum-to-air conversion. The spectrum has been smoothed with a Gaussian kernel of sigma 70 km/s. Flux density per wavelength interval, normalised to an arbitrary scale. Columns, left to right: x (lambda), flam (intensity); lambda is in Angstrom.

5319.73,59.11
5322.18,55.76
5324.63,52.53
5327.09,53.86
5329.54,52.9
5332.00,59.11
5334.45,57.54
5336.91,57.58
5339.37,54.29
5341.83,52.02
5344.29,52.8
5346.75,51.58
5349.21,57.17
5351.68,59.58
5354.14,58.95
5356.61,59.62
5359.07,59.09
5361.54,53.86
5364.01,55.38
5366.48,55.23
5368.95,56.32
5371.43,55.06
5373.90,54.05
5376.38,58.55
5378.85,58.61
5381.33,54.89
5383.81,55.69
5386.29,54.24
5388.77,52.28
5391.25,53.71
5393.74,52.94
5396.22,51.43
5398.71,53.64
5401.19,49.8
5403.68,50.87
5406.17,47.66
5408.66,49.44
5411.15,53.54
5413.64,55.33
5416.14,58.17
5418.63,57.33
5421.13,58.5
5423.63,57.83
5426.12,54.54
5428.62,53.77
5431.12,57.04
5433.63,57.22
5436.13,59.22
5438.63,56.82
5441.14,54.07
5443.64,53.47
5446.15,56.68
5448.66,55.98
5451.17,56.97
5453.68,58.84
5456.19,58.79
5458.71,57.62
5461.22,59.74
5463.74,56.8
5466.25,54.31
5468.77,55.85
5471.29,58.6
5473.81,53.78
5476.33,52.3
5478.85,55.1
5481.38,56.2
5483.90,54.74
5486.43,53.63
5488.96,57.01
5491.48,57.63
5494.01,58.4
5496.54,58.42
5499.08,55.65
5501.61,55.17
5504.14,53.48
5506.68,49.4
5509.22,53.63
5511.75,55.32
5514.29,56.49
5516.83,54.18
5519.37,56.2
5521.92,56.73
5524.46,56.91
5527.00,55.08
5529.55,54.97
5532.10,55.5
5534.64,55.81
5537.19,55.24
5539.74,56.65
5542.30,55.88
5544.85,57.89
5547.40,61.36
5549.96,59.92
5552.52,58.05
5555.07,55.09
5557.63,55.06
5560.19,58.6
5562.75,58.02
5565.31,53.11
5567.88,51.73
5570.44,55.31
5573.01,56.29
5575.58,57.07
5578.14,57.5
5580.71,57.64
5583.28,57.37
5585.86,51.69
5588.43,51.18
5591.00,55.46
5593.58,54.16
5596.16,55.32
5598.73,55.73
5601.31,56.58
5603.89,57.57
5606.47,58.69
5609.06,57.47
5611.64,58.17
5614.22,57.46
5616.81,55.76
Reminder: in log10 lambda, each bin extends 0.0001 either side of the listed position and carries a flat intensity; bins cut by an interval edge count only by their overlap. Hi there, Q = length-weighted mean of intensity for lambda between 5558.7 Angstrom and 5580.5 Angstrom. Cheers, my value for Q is 56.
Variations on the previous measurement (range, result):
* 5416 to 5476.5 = 56.6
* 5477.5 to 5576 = 55.9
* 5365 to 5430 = 54.4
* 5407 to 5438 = 55.9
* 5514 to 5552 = 56.6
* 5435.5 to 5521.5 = 55.9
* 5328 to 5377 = 56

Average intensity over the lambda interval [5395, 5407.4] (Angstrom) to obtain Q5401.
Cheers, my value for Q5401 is 50.7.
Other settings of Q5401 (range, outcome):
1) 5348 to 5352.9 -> 58.3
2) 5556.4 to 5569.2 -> 55.3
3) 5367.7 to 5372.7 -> 55.7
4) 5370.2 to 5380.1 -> 56.6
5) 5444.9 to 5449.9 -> 56.3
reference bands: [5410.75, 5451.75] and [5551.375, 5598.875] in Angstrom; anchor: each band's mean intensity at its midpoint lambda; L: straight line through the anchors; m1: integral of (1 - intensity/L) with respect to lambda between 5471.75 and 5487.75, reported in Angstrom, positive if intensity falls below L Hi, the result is 0.43 Angstrom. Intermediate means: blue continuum 56.3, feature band 54.5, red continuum 55.5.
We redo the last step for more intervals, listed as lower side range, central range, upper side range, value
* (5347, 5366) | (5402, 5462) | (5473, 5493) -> 0.3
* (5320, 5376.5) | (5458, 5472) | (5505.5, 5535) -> -0.5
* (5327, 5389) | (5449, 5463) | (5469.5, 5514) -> -0.7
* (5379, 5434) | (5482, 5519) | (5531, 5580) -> 0.3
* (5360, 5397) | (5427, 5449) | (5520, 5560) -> -0.2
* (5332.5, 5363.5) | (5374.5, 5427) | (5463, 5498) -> 1.7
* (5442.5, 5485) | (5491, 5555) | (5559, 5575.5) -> -0.3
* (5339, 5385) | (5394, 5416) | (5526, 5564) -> 1.7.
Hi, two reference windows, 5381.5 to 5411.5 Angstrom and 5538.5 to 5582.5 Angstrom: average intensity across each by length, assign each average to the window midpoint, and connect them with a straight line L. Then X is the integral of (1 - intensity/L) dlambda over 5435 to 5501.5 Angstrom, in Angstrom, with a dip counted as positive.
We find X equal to -2.71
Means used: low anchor 52.2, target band 56.4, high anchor 56.8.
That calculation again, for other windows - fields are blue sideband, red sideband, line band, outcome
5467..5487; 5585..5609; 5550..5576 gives -0.3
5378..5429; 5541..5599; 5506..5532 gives 0.2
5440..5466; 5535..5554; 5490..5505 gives 0.2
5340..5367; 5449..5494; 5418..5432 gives -0.1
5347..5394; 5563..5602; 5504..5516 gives 0.4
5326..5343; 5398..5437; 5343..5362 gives -0.5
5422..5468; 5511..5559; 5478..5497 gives 0.1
